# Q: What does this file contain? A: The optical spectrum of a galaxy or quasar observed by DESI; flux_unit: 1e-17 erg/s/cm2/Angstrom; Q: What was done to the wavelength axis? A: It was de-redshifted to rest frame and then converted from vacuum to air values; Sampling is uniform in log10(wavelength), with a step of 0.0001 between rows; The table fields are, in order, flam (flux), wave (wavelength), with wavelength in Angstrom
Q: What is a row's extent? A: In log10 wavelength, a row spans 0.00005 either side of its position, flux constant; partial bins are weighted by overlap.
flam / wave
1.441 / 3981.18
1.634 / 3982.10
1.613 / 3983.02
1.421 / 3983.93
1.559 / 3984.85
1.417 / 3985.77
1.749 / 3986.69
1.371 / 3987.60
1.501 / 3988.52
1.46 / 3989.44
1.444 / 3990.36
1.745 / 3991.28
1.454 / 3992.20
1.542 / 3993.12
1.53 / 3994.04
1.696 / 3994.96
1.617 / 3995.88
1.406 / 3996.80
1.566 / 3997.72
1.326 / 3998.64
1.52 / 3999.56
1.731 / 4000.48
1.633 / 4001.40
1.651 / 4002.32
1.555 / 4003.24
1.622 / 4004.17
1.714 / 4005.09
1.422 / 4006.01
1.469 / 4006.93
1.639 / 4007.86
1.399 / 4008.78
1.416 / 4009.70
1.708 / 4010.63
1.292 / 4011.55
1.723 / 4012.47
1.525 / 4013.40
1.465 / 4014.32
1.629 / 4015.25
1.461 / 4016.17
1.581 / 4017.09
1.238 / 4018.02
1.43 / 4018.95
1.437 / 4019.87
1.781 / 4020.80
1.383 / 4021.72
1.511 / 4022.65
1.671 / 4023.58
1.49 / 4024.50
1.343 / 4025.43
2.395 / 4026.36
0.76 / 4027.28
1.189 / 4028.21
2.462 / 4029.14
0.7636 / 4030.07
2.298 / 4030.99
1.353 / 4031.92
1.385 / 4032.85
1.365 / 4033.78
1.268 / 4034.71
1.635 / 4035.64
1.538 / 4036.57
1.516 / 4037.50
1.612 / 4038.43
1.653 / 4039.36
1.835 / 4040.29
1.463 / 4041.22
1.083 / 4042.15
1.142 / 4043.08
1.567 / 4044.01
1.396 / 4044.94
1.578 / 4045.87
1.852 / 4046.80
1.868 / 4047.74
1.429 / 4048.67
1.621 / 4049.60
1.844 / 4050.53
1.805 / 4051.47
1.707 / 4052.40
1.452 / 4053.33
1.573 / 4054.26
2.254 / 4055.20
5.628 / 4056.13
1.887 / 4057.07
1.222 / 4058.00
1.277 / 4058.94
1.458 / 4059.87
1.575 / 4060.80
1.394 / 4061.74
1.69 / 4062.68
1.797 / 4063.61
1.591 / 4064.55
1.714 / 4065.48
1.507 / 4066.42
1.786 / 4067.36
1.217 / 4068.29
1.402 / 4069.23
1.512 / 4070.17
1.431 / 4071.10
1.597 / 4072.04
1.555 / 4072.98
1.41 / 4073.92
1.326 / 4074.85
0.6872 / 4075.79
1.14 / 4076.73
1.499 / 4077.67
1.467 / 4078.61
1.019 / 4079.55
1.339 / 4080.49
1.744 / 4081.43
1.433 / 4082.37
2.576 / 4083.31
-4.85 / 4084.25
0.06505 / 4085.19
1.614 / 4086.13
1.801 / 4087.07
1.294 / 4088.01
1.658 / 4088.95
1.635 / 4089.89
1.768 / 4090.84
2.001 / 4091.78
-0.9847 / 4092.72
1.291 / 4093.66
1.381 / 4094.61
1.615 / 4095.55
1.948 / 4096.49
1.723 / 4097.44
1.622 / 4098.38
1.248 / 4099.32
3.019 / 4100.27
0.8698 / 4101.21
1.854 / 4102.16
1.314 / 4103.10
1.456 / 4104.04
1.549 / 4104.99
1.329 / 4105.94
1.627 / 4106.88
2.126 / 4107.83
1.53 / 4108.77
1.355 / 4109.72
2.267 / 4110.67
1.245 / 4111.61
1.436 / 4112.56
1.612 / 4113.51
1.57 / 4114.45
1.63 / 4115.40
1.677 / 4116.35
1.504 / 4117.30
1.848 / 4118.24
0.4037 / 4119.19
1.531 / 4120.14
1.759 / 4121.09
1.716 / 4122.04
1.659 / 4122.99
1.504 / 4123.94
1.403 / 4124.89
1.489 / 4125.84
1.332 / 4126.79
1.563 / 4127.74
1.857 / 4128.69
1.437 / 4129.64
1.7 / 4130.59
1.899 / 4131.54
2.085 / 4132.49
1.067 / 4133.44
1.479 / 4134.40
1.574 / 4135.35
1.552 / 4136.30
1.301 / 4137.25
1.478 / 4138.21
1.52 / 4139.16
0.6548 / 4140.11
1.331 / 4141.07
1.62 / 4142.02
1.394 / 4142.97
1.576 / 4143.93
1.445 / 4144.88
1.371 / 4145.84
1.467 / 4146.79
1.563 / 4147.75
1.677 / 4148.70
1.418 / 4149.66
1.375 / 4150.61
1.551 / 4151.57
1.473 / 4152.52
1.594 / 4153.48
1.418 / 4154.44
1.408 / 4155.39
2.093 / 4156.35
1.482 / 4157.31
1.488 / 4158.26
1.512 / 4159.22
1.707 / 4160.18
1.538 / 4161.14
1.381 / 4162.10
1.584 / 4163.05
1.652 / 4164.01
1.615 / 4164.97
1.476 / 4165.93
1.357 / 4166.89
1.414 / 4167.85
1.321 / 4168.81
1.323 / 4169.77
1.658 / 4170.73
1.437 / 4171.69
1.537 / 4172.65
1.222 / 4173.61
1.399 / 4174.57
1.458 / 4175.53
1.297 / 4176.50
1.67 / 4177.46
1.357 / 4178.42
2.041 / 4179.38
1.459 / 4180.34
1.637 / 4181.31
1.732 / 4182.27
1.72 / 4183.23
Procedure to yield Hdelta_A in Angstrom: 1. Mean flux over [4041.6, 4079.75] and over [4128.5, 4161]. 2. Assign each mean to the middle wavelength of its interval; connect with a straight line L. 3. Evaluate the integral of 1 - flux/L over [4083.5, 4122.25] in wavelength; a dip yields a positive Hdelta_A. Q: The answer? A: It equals 5.2 Angstrom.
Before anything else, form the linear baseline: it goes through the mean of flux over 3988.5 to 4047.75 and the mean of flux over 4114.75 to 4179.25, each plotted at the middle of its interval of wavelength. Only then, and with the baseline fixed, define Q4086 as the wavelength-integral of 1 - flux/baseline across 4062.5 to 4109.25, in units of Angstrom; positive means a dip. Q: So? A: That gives 4.87 Angstrom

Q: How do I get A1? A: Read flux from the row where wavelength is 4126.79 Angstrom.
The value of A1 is 1.332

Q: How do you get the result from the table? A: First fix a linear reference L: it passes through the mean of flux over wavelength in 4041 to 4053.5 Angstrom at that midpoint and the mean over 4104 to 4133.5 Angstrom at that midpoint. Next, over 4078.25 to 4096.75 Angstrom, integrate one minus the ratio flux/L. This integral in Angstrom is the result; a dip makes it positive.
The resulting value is 5.79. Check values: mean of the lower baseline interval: 1.56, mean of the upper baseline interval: 1.58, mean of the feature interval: 1.08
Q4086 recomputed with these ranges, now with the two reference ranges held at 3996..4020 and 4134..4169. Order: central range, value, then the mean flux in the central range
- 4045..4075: -4.1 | 1.72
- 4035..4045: 0.1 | 1.49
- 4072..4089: 5.2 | 1.04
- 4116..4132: -0.6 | 1.55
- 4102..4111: -0.8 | 1.62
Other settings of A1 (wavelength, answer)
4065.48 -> 1.714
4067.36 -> 1.786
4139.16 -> 1.52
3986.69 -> 1.749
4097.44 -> 1.723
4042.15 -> 1.083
